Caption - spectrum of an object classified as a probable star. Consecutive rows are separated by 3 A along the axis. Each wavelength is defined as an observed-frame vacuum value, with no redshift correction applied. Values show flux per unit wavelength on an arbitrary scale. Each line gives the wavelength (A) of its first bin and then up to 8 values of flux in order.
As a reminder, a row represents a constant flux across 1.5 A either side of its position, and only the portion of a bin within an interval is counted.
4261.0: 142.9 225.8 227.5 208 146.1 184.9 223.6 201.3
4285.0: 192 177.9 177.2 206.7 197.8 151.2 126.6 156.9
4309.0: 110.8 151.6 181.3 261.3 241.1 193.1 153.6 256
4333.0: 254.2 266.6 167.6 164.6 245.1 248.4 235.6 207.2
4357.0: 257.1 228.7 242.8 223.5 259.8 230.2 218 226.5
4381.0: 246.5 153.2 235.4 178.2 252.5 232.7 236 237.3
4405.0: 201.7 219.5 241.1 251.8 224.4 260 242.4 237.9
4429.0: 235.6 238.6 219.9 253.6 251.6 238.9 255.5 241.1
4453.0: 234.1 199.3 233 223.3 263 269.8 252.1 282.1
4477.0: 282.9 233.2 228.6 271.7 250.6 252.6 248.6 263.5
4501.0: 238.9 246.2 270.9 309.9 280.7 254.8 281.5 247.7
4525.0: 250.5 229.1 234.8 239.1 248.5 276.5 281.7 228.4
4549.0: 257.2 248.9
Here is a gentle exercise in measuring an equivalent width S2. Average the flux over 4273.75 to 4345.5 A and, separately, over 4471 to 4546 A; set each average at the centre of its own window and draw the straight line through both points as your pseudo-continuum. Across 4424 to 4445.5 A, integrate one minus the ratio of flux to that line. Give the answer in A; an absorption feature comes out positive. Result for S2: -0.6 A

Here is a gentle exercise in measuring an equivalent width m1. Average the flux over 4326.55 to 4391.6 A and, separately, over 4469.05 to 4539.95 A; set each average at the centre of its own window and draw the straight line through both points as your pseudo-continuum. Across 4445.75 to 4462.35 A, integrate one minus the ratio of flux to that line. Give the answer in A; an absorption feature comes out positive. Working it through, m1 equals 1.0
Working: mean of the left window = 224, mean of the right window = 257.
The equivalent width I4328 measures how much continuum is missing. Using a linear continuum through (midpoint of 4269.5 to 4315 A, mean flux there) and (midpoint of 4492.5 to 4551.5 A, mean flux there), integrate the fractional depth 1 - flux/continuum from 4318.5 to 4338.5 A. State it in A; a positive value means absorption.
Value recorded -4.20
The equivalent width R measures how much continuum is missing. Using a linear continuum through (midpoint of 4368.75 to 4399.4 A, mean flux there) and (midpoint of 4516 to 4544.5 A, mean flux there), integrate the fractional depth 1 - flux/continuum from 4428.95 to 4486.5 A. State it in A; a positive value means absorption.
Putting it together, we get -1.6 A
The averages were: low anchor 223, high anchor 254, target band 245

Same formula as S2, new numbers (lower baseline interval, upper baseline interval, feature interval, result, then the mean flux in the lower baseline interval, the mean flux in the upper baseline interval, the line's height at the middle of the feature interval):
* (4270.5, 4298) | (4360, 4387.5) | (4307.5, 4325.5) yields 1.21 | 190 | 226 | 203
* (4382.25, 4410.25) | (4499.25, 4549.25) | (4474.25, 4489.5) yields -0.74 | 217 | 257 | 244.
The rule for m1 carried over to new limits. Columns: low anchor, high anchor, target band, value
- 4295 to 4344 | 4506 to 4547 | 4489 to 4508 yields -0.2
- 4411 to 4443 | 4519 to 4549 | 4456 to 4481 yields -0.7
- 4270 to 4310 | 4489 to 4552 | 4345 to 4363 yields -3.5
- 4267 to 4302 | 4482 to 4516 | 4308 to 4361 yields -1.9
